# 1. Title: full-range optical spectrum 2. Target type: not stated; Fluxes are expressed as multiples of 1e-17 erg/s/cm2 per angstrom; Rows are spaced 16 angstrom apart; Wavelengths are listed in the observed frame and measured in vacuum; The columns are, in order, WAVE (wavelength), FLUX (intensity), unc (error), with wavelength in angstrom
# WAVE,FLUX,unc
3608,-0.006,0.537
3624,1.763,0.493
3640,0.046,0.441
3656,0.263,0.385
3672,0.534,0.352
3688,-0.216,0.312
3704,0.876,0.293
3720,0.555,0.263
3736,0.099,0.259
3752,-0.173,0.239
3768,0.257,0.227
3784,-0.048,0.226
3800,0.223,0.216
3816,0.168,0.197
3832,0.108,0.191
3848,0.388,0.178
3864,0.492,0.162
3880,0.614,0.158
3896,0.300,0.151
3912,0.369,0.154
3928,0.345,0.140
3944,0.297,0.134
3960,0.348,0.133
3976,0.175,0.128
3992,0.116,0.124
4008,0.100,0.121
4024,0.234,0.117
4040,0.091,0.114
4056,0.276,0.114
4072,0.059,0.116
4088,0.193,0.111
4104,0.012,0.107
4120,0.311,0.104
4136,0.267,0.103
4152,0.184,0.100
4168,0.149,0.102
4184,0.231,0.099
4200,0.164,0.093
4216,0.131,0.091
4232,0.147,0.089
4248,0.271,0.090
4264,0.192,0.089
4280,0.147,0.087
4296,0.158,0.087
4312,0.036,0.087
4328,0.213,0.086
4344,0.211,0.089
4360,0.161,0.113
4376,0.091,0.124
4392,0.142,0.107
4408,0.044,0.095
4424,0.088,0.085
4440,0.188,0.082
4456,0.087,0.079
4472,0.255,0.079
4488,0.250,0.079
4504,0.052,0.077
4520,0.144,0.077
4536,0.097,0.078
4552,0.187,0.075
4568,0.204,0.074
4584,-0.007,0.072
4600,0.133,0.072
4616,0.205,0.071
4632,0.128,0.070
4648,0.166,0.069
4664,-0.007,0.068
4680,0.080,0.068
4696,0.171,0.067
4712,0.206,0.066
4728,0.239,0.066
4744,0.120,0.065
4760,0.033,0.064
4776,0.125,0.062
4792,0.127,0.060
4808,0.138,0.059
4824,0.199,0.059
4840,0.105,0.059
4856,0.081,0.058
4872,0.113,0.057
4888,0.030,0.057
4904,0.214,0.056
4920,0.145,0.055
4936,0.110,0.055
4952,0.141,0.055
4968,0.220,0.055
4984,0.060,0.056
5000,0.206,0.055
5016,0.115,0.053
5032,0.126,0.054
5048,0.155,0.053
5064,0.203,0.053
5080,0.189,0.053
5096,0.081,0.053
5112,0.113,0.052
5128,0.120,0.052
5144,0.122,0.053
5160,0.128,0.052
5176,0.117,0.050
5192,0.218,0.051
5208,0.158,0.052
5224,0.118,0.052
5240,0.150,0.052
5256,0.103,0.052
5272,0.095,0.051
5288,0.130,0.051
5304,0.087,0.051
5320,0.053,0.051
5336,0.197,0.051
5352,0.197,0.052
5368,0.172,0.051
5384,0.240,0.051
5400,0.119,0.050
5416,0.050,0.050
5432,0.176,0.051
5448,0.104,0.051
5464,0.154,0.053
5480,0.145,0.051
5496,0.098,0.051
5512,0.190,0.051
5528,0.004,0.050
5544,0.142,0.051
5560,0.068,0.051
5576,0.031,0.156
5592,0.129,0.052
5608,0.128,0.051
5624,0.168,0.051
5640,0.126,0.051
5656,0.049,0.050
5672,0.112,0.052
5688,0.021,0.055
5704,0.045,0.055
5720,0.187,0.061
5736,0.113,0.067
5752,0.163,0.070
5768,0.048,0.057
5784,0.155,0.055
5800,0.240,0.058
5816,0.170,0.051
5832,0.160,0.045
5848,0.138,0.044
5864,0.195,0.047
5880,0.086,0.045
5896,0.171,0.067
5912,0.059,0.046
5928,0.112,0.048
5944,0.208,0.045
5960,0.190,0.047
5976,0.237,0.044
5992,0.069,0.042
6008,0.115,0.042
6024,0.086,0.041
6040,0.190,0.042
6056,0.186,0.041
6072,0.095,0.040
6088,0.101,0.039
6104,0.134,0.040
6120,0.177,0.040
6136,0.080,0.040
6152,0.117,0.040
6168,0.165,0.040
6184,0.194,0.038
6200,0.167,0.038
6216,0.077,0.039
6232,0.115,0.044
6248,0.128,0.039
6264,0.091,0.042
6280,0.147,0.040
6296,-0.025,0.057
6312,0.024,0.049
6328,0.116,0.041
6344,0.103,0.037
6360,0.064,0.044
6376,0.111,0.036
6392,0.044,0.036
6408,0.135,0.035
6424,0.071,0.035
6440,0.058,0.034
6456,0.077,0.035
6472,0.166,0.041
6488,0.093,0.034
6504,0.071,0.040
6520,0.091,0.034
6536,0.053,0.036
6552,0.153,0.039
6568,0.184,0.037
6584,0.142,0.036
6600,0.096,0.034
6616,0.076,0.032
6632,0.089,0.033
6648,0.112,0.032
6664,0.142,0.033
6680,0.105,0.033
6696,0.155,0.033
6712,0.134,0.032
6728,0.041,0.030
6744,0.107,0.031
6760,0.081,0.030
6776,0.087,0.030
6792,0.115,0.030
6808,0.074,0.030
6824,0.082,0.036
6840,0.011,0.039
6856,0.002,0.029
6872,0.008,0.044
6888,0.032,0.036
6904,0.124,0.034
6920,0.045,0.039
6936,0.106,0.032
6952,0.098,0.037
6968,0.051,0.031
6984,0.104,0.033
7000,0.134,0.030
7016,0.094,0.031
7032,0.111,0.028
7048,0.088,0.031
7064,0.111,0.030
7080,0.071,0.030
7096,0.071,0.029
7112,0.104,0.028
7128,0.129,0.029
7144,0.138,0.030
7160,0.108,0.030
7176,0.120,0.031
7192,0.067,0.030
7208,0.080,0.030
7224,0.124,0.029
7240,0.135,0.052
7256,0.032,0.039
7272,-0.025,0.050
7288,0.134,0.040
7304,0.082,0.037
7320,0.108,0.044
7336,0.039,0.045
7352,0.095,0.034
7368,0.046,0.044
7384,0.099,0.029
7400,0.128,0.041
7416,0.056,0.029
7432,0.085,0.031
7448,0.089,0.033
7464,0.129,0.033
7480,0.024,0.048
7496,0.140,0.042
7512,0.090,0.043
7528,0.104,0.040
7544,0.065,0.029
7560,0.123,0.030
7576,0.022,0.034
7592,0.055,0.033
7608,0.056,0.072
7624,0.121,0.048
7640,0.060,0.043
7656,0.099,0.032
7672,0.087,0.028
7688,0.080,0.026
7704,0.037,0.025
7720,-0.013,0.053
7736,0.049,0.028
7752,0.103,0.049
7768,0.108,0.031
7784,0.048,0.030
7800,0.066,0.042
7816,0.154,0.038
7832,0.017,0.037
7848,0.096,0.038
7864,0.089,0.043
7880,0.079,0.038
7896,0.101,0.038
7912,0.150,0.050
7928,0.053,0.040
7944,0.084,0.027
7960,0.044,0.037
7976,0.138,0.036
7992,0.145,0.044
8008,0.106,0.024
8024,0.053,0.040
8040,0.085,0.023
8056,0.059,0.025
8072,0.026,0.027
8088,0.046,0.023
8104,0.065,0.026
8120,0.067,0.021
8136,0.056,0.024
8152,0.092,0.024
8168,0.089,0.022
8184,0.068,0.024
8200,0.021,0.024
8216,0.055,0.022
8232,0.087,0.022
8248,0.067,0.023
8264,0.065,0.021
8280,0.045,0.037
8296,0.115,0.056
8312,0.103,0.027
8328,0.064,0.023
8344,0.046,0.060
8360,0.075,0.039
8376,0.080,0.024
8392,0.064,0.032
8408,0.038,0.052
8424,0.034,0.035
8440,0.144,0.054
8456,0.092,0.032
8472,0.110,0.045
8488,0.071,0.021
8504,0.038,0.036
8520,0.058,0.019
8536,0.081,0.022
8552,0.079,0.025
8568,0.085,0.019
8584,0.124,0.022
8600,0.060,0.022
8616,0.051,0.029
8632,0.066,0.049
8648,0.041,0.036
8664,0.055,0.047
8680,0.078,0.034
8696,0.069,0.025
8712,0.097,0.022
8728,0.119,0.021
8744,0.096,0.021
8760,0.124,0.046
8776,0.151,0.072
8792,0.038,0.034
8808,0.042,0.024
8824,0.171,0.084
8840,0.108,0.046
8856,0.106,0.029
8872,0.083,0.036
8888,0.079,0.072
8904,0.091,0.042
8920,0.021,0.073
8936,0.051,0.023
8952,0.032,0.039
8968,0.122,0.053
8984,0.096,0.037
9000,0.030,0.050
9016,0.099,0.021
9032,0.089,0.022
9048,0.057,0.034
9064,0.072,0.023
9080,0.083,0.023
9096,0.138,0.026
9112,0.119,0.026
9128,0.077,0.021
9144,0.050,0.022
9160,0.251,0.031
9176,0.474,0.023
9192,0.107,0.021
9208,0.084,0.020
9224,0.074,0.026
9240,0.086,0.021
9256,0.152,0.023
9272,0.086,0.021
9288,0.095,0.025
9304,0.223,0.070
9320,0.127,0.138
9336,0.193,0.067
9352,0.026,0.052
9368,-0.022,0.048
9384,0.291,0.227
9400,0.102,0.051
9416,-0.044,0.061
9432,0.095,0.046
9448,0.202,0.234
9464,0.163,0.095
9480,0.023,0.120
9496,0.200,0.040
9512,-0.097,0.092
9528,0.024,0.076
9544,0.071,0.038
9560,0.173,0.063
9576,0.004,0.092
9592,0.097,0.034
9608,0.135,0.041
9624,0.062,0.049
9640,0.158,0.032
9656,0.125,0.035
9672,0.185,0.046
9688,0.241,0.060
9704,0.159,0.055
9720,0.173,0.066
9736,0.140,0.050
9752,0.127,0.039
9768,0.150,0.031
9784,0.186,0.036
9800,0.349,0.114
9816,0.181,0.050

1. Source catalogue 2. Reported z 1.459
